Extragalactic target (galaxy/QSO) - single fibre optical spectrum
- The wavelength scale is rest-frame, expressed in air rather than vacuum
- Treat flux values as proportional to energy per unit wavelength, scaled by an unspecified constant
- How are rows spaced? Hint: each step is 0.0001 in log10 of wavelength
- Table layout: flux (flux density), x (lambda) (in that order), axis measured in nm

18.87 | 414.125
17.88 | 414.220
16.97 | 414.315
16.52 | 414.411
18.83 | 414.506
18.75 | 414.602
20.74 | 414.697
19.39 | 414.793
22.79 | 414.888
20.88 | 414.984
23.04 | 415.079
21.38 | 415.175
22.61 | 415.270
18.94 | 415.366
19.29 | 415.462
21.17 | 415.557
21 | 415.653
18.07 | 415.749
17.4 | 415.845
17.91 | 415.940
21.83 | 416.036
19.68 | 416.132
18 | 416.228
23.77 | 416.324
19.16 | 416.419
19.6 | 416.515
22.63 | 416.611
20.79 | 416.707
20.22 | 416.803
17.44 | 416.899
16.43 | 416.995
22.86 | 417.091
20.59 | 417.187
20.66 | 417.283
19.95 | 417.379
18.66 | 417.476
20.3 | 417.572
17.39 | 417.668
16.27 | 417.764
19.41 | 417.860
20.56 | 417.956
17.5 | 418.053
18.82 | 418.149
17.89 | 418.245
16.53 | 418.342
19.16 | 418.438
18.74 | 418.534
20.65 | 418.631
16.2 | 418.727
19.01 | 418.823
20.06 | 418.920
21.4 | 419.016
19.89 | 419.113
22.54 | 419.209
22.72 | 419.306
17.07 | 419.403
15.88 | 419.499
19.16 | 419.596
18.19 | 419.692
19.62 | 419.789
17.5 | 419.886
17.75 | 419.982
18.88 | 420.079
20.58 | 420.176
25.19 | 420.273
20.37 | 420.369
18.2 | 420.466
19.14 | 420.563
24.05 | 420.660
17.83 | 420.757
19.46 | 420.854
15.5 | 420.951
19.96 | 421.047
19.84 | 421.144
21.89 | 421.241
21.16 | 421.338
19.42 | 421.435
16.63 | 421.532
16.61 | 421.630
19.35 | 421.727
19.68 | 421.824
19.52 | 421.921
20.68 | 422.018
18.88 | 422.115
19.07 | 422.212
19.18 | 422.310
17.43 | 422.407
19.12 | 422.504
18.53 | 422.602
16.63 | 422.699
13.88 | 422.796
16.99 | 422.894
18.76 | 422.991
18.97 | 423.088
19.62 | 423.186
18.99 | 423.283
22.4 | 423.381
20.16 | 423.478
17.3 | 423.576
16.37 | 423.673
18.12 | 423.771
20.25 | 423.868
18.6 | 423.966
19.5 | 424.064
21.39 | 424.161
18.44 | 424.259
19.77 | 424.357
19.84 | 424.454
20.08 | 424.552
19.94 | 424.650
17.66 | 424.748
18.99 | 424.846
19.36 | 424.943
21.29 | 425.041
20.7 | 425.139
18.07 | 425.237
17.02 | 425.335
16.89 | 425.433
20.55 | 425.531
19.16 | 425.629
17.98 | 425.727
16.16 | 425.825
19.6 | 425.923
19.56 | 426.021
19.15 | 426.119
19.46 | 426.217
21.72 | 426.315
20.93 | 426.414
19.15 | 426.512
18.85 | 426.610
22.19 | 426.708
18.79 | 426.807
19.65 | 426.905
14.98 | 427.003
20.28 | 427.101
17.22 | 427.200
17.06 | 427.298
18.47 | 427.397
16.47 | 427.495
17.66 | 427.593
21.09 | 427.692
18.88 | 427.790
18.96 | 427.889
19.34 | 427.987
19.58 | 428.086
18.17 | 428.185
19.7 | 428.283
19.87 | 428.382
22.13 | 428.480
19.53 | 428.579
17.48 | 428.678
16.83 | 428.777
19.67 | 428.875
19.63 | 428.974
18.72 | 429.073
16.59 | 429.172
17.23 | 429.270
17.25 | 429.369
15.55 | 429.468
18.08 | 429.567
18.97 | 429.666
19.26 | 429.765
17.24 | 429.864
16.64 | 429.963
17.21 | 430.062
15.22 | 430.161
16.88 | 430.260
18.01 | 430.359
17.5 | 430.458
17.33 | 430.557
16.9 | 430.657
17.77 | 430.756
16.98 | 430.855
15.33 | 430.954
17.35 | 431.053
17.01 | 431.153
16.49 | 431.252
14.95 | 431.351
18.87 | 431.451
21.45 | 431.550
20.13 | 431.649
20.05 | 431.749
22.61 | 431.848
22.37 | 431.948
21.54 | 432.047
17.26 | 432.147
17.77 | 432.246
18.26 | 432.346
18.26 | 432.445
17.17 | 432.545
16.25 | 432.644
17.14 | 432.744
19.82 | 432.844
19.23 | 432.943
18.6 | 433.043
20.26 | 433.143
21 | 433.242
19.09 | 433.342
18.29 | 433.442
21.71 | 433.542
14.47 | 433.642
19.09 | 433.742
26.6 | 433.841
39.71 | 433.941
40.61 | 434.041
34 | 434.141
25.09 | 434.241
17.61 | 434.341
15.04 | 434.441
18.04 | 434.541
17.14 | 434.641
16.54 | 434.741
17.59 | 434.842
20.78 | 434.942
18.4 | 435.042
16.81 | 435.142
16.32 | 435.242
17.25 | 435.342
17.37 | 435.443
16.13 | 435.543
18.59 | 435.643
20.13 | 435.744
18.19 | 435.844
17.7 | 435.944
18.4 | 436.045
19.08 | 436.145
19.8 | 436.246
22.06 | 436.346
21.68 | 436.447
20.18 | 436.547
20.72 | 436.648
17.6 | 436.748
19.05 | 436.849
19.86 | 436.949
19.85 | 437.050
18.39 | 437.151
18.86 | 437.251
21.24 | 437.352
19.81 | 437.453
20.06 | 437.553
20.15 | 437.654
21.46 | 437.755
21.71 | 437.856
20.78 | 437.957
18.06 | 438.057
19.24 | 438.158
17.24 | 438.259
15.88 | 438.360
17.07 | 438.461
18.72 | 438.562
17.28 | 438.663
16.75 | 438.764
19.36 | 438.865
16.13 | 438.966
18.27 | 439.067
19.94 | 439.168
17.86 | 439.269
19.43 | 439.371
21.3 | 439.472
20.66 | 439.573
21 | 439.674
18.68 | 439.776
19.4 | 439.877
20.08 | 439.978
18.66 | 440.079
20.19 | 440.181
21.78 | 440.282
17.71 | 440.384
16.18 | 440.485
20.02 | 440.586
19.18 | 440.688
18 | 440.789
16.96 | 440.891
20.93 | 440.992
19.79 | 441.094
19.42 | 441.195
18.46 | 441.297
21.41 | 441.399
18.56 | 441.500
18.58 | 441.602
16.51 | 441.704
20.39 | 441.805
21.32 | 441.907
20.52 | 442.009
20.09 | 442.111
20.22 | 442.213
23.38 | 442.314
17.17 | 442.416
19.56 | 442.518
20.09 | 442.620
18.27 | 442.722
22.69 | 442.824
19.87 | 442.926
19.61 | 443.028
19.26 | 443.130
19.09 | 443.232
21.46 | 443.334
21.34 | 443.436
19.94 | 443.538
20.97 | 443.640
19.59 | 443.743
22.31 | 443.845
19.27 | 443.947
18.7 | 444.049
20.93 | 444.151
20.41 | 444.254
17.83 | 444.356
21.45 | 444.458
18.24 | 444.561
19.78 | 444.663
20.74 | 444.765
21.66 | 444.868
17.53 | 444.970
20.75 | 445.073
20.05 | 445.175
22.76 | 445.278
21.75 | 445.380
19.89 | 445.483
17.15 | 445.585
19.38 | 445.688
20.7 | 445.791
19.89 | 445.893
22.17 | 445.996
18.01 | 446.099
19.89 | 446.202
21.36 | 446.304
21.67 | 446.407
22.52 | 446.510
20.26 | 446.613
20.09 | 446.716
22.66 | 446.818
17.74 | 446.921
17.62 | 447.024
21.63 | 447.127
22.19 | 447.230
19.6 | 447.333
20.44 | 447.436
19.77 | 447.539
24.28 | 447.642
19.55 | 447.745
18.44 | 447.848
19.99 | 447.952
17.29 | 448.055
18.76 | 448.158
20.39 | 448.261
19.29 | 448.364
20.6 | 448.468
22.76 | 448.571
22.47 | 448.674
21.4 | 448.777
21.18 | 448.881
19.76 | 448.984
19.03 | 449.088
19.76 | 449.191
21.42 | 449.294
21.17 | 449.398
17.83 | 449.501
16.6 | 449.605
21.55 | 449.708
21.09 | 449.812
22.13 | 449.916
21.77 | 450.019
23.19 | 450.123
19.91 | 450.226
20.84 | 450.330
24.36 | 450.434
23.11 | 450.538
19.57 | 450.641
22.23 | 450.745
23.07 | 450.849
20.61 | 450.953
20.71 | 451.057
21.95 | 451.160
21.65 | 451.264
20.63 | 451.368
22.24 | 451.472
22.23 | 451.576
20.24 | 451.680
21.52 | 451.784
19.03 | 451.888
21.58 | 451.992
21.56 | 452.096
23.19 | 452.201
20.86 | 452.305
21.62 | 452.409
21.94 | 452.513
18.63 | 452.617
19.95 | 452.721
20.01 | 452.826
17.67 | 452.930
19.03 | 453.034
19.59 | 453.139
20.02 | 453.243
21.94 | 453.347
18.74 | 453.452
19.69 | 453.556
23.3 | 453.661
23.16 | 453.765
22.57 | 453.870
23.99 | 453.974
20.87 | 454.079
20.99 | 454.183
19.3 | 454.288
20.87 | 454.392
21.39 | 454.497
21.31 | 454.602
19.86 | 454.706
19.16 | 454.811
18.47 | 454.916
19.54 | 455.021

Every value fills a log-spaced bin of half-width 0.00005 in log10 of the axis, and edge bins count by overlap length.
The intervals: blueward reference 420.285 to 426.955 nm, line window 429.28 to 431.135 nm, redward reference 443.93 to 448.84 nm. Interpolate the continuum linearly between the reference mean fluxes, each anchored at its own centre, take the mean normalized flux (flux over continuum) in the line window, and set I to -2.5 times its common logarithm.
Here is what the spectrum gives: 0.136 mag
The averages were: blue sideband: 19.2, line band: 17.2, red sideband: 20.3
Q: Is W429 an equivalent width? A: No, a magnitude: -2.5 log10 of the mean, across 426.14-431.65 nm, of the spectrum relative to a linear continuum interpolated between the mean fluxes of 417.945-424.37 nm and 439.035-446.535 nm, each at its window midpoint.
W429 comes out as 0.062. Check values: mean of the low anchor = 19.1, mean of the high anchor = 19.9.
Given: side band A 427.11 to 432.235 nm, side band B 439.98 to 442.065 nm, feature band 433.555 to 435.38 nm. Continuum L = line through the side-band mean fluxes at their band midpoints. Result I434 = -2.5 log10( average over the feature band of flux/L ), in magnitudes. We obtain -0.17 mag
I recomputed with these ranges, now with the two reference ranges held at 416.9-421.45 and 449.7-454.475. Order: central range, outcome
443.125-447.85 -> 0.027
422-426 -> 0.045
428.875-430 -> 0.121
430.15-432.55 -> 0.104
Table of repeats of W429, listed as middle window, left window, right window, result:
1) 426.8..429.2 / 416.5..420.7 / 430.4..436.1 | 0.05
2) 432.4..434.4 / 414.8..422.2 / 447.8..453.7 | -0.11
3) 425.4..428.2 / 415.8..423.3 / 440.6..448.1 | 0.03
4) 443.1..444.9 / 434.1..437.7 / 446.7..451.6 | 0.00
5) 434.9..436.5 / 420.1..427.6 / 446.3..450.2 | 0.06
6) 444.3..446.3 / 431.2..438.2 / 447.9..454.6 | 0.03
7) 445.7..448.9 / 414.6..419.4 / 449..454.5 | 0.02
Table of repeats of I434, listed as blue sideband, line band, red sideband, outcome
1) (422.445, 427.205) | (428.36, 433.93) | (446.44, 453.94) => 0.05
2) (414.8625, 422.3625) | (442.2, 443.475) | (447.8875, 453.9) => 0.02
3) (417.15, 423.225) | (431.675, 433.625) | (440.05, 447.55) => 0.02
